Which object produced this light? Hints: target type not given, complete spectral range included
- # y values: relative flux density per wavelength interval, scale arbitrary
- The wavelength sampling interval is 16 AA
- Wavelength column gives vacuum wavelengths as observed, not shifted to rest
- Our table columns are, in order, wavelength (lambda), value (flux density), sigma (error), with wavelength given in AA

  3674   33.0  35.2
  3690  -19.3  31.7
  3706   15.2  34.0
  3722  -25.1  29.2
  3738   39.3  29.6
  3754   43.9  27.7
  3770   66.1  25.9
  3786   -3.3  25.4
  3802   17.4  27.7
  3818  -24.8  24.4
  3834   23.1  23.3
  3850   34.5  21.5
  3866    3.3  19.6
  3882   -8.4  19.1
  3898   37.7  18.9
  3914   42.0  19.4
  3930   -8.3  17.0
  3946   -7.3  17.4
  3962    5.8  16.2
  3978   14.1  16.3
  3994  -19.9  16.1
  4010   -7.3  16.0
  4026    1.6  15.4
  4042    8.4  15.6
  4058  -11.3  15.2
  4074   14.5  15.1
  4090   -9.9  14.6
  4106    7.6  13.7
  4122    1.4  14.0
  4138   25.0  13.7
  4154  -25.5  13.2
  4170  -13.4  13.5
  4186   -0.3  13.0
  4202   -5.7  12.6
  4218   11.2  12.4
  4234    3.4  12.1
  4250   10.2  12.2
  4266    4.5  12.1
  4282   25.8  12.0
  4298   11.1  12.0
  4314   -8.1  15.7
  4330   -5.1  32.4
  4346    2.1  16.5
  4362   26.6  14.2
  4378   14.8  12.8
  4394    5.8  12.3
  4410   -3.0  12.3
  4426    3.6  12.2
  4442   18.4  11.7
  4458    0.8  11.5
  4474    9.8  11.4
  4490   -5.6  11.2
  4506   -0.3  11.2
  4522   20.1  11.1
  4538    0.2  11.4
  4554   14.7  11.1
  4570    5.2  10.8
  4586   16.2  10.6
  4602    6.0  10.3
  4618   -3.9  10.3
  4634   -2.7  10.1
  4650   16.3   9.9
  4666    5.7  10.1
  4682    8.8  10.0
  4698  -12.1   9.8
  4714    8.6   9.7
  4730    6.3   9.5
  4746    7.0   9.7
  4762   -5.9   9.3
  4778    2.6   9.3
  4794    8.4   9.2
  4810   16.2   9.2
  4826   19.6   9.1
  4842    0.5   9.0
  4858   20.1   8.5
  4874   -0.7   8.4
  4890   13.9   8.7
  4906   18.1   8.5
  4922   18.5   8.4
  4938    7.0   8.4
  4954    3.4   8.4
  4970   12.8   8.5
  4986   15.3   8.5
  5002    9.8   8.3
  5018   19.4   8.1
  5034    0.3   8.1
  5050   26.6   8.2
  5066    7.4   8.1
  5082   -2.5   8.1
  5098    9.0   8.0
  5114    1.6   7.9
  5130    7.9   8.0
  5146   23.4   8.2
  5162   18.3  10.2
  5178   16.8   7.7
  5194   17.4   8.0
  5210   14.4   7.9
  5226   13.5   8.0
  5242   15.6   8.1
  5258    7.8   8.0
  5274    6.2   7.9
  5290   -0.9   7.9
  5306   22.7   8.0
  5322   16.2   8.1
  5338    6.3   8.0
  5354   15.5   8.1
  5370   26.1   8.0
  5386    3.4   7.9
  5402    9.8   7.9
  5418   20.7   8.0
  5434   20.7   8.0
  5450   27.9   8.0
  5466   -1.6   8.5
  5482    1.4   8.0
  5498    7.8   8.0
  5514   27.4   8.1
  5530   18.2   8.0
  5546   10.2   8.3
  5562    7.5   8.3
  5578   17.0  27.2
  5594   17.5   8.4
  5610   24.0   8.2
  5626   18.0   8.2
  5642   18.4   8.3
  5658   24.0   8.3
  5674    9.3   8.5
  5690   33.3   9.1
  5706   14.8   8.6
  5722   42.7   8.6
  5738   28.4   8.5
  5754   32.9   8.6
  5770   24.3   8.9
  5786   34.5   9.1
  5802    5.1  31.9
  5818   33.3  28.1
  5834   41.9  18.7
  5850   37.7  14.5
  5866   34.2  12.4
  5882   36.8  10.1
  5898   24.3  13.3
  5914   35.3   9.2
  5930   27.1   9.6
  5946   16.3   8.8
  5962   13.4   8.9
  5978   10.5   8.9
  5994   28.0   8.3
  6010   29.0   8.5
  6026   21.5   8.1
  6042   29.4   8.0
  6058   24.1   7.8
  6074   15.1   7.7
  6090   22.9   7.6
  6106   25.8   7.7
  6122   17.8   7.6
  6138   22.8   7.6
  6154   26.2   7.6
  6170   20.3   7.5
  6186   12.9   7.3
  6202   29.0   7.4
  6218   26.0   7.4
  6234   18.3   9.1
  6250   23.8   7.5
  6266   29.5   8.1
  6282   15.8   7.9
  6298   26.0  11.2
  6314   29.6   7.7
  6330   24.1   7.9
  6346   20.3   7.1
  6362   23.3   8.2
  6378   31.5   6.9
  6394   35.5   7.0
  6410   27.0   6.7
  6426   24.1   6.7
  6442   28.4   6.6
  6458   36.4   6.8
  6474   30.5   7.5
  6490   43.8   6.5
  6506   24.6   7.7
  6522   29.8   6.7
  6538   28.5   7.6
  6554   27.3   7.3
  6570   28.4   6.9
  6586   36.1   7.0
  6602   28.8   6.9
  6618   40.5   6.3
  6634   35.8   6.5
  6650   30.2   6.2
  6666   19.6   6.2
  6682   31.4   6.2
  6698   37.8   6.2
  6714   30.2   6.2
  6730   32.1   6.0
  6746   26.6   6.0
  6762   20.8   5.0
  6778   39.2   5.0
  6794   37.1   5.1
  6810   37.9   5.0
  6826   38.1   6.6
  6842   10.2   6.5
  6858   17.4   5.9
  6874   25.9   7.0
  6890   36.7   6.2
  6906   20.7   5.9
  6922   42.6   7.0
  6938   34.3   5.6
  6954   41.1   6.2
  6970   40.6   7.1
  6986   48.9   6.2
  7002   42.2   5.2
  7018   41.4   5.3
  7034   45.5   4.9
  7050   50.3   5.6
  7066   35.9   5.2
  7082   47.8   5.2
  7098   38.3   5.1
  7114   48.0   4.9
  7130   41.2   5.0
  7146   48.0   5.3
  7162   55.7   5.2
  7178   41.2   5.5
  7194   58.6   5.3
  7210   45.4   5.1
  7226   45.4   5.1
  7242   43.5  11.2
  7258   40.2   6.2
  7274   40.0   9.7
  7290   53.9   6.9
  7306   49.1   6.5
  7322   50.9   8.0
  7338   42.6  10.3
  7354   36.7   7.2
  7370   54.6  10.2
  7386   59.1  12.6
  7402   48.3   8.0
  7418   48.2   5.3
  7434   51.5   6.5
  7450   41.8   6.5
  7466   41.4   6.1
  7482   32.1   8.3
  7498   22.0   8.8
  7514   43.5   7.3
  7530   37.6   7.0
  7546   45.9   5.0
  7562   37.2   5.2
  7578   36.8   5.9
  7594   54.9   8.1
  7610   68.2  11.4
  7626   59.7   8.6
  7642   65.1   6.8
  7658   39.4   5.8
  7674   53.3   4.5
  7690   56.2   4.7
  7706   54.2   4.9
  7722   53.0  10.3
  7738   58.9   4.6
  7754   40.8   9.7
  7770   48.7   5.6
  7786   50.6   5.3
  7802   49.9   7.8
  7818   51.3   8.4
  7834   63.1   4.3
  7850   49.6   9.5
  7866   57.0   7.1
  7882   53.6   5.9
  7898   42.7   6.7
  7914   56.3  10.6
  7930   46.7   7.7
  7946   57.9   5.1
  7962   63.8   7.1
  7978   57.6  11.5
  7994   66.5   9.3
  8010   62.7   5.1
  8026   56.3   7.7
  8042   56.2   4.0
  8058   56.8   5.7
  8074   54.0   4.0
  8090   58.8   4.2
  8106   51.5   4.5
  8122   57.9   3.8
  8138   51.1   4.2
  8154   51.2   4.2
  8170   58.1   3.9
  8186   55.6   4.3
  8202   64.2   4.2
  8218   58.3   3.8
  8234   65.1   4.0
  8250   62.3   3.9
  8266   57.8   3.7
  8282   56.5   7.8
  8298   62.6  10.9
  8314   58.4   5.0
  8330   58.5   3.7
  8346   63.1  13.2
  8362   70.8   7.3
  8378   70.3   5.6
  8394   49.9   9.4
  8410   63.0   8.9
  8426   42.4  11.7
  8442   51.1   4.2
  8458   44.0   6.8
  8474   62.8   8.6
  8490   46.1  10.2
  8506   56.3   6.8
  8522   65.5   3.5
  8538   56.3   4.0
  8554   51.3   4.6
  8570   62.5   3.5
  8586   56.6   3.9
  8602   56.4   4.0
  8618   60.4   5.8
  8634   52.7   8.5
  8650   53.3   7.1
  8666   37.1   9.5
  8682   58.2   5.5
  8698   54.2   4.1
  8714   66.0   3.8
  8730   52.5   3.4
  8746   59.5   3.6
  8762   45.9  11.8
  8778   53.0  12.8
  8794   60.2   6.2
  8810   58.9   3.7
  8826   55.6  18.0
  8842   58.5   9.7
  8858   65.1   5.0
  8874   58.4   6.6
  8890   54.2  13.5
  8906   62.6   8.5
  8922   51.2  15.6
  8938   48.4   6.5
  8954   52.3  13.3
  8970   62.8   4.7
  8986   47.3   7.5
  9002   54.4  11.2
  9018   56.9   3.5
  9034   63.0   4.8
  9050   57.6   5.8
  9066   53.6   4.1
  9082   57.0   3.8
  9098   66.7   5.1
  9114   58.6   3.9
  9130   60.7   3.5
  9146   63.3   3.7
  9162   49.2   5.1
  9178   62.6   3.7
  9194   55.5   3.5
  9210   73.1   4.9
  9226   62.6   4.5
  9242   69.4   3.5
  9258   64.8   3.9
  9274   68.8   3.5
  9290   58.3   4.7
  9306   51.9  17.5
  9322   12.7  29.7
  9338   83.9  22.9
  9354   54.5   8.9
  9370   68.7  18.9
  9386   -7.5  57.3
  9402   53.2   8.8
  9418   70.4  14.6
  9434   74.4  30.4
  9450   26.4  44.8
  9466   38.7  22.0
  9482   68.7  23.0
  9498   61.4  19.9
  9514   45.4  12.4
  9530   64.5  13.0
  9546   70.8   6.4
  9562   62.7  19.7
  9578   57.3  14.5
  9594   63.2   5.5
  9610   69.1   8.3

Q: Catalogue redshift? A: 0.74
